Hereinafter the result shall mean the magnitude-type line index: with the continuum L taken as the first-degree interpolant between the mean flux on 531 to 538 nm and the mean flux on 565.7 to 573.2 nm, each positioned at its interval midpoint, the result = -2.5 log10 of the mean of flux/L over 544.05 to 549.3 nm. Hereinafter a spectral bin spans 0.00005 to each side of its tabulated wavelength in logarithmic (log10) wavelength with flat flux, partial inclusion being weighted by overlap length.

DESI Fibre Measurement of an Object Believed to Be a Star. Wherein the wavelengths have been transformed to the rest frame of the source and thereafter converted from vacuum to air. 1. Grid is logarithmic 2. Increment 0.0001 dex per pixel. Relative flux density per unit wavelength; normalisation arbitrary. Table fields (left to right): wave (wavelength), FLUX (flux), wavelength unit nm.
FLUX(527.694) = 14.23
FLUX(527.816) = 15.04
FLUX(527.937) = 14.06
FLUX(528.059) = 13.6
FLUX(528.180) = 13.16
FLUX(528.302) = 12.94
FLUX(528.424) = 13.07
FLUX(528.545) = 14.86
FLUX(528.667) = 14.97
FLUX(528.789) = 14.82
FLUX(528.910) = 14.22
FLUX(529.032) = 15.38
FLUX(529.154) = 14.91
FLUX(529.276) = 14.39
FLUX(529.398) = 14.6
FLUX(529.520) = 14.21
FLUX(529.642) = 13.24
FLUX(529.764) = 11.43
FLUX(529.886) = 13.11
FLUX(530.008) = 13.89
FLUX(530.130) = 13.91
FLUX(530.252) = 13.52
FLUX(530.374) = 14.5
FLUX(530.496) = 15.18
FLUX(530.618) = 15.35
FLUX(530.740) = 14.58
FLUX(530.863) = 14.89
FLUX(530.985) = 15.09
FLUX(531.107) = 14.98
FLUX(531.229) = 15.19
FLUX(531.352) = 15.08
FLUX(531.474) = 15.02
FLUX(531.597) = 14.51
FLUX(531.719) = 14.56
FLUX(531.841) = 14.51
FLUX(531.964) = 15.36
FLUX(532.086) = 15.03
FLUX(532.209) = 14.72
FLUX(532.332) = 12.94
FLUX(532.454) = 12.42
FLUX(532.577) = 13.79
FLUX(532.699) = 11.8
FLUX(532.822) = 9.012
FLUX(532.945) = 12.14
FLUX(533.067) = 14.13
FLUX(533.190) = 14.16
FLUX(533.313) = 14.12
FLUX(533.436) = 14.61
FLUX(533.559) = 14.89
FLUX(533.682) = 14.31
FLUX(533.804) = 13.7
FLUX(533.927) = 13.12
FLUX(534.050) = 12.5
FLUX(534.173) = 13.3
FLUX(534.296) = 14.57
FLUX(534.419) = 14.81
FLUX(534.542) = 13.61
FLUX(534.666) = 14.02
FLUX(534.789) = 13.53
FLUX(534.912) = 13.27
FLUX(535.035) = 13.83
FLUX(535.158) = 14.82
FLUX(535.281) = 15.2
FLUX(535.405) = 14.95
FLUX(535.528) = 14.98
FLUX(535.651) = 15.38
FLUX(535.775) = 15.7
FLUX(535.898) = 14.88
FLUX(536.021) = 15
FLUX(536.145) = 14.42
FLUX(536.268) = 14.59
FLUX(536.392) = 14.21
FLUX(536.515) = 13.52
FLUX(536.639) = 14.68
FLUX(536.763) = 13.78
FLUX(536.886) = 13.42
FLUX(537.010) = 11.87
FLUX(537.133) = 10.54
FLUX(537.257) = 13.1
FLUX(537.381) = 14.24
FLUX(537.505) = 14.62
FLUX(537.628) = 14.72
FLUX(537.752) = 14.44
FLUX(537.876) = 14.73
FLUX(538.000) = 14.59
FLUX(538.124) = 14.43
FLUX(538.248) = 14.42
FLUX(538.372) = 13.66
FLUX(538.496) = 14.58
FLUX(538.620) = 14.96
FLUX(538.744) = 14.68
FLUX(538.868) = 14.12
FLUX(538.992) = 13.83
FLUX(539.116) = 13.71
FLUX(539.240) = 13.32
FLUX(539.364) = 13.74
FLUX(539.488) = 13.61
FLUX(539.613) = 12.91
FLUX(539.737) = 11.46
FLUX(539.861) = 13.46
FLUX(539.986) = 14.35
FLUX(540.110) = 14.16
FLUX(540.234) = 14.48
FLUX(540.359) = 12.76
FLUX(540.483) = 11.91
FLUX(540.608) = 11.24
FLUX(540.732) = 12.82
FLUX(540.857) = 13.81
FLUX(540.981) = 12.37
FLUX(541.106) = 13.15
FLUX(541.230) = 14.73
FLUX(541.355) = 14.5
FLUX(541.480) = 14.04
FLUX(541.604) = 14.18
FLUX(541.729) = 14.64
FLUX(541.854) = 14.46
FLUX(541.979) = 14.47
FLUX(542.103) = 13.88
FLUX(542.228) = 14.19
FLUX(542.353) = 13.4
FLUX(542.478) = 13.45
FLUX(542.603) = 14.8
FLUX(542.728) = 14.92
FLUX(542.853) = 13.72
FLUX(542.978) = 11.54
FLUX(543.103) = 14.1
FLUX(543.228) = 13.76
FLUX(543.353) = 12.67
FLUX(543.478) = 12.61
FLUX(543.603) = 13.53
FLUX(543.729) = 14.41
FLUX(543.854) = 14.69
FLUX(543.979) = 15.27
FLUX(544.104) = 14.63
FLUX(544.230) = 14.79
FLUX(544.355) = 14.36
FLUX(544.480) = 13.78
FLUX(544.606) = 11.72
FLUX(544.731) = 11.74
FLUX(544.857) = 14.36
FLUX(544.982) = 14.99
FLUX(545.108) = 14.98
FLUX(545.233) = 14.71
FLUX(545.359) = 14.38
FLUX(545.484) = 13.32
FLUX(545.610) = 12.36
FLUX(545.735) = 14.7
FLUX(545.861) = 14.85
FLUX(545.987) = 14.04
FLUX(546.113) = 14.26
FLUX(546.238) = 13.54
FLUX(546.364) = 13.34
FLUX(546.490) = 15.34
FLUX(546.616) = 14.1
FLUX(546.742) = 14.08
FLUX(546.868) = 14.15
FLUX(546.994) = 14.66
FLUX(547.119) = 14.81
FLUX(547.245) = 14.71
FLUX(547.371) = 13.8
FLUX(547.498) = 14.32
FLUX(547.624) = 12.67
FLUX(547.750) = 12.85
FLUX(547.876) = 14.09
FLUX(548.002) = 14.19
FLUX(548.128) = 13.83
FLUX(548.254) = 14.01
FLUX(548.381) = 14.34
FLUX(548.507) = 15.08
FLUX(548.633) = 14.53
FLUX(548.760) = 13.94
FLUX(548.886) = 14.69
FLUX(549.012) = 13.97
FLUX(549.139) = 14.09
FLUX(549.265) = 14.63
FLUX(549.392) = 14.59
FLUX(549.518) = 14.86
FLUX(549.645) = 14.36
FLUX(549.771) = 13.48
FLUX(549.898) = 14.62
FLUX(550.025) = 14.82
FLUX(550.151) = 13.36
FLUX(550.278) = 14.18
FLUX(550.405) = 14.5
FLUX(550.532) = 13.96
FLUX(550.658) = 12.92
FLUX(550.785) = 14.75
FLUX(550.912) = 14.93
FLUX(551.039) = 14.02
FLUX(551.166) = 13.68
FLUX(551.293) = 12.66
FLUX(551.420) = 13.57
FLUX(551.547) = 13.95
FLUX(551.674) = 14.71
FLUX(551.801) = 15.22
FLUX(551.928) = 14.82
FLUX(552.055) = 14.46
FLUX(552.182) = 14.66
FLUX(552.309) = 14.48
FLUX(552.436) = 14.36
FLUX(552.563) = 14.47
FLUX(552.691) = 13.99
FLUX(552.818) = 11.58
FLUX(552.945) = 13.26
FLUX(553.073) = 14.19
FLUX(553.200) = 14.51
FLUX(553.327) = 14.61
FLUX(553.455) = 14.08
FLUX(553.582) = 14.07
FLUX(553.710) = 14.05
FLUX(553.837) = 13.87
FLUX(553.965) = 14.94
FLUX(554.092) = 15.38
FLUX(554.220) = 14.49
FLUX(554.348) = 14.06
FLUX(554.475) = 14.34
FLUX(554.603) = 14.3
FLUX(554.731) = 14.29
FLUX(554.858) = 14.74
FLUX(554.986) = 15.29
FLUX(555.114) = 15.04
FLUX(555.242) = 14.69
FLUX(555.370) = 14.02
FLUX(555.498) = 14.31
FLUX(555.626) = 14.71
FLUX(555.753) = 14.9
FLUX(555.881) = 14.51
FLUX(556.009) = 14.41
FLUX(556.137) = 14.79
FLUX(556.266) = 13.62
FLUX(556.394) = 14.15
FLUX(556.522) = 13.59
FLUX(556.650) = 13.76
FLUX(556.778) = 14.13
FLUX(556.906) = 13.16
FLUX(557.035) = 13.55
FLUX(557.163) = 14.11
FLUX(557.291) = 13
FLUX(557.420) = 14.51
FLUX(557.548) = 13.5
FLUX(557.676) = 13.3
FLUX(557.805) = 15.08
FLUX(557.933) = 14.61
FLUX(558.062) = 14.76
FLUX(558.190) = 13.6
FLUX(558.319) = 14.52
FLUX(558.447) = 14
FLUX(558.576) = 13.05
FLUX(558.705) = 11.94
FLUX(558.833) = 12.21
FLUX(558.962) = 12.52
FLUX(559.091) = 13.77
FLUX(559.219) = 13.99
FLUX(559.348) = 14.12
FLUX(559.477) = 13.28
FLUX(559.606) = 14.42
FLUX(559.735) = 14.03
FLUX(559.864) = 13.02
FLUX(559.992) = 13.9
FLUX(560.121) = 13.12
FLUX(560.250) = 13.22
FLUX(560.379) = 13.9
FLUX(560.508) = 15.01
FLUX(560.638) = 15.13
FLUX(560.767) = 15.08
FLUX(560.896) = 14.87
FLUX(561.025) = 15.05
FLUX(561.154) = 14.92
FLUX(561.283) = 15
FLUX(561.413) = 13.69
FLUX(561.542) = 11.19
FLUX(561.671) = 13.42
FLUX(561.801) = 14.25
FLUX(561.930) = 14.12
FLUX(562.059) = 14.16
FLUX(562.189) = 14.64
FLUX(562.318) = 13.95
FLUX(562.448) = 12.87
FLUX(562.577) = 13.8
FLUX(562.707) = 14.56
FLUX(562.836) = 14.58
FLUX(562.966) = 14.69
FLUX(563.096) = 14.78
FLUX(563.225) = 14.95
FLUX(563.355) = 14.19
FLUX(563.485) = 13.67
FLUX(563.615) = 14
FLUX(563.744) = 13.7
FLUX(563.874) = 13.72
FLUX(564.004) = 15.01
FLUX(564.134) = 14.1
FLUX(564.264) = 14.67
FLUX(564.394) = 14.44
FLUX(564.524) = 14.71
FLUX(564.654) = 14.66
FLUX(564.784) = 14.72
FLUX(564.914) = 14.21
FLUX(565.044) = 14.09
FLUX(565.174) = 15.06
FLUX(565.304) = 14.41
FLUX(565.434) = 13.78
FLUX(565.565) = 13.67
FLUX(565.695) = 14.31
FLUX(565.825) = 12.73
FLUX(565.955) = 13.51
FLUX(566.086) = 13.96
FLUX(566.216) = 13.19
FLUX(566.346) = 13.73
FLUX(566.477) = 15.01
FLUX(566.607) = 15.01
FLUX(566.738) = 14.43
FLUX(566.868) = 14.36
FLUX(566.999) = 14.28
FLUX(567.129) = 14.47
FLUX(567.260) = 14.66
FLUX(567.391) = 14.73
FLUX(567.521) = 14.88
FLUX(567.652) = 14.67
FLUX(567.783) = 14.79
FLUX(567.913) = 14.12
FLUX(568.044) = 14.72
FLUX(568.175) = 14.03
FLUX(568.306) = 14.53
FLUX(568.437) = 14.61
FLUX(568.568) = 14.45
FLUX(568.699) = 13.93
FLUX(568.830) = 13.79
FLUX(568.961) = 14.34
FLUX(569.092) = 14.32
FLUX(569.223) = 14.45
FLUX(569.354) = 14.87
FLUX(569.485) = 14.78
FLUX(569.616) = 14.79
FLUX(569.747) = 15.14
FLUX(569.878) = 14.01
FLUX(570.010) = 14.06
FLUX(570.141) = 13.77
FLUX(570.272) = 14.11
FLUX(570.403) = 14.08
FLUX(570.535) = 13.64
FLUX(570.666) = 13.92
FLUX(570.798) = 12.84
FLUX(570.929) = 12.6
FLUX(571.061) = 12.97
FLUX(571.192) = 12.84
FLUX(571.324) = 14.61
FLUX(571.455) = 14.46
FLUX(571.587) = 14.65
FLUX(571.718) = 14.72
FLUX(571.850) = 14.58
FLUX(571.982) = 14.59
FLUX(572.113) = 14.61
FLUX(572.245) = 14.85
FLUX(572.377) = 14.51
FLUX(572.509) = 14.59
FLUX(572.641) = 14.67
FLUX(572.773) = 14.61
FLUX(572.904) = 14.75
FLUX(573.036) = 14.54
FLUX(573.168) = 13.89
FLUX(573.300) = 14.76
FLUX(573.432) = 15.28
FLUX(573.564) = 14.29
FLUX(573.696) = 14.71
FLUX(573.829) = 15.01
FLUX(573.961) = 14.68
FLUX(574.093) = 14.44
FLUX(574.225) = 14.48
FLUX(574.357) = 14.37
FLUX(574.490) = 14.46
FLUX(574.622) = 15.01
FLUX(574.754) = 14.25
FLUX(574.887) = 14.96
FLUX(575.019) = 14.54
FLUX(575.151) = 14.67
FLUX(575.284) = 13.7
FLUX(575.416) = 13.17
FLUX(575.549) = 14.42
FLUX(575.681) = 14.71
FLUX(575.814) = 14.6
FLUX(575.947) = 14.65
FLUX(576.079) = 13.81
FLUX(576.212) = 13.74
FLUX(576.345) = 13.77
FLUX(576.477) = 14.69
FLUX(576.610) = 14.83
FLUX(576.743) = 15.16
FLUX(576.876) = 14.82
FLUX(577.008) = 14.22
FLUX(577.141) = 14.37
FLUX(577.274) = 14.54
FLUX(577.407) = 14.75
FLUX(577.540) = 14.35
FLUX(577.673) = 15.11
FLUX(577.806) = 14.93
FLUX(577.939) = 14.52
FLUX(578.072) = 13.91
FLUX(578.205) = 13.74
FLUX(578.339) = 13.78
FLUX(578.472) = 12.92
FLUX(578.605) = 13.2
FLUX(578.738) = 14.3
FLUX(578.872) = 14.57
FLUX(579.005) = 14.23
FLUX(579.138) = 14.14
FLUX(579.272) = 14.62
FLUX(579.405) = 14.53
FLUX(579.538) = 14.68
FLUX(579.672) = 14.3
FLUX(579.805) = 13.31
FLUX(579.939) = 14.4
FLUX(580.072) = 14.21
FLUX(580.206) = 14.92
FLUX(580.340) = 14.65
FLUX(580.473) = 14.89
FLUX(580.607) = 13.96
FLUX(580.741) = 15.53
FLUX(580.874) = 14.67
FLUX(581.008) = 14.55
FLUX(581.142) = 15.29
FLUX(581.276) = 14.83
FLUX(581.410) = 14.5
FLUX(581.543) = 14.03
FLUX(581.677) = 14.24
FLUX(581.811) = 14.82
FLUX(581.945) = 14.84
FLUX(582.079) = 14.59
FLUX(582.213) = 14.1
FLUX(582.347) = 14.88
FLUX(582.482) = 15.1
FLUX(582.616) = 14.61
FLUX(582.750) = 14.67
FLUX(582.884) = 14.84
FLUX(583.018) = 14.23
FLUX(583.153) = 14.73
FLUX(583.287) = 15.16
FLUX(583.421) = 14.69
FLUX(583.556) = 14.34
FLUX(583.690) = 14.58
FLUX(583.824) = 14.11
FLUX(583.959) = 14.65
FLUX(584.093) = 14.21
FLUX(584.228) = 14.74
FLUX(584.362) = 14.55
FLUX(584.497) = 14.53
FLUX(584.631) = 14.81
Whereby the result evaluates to 0.00 mag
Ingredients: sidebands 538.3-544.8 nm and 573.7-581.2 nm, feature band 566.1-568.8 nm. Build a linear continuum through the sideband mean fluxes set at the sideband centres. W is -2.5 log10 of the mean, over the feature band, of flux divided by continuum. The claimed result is -0.02 mag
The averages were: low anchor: 13.7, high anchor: 14.4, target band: 14.4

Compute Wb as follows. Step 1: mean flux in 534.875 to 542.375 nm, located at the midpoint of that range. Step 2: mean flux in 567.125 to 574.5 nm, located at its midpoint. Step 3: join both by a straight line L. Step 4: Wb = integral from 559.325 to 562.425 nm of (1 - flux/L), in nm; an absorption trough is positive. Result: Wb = 0.04 nm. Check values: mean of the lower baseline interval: 13.9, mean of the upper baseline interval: 14.4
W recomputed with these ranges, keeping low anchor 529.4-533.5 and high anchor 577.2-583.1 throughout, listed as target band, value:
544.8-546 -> -0.01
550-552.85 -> 0.00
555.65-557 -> 0.01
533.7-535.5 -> 0.00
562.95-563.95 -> 0.01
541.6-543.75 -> 0.02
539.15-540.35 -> 0.05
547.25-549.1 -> 0.01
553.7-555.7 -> -0.03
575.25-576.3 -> 0.02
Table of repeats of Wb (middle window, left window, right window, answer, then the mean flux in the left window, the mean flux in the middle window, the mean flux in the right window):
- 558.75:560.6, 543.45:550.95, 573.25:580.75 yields 0.08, 14.1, 13.6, 14.4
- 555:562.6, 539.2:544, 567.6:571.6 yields -0.02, 13.6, 14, 14.1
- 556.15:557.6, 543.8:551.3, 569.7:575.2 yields 0.04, 14.1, 13.8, 14.3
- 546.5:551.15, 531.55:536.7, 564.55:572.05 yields -0.03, 14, 14.2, 14.2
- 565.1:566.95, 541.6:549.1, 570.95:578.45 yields 0.03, 14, 14.1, 14.4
